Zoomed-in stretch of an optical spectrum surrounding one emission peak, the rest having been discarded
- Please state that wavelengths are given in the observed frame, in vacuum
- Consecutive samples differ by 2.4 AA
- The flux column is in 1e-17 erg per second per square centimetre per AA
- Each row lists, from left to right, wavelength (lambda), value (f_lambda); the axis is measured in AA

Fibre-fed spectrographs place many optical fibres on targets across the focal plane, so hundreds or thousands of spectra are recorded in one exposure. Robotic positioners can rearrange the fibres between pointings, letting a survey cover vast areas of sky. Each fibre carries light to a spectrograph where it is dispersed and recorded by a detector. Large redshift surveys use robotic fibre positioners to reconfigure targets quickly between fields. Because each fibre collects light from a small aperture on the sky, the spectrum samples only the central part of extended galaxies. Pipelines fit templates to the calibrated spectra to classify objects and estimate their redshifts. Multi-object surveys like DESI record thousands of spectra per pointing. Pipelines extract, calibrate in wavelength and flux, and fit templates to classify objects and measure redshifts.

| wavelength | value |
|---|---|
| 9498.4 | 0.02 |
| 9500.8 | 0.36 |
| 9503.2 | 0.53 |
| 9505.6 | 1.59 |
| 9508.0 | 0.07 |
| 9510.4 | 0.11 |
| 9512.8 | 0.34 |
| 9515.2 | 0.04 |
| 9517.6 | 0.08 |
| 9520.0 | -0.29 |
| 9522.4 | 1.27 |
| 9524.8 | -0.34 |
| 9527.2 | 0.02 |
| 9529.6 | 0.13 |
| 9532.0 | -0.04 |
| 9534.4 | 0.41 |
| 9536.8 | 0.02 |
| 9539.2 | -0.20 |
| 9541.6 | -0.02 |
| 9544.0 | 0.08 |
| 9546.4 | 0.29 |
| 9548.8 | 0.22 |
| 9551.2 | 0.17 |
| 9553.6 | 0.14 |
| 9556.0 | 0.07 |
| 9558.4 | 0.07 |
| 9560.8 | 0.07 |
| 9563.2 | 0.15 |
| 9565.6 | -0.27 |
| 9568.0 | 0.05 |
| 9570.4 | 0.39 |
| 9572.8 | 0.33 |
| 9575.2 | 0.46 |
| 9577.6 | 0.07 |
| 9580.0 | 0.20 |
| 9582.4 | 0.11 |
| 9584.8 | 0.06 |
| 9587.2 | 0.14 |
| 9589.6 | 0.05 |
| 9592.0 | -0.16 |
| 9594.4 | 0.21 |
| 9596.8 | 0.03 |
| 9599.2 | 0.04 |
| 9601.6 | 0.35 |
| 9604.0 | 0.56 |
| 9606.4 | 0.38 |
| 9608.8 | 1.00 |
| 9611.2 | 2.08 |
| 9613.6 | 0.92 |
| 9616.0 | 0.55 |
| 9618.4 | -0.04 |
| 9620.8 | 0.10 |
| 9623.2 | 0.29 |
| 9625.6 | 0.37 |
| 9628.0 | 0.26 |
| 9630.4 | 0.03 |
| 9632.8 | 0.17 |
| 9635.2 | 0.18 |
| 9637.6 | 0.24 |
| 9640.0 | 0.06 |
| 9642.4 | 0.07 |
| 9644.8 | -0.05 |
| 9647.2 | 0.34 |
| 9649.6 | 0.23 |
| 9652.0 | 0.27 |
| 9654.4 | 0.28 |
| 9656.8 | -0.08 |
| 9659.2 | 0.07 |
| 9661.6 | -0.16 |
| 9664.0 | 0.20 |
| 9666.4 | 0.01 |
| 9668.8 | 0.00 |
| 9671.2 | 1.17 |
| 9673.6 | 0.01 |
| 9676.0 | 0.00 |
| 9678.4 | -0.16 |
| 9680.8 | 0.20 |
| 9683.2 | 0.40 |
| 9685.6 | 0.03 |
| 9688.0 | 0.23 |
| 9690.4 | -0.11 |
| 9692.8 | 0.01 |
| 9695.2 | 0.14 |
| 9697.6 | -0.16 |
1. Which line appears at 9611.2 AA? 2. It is H-beta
